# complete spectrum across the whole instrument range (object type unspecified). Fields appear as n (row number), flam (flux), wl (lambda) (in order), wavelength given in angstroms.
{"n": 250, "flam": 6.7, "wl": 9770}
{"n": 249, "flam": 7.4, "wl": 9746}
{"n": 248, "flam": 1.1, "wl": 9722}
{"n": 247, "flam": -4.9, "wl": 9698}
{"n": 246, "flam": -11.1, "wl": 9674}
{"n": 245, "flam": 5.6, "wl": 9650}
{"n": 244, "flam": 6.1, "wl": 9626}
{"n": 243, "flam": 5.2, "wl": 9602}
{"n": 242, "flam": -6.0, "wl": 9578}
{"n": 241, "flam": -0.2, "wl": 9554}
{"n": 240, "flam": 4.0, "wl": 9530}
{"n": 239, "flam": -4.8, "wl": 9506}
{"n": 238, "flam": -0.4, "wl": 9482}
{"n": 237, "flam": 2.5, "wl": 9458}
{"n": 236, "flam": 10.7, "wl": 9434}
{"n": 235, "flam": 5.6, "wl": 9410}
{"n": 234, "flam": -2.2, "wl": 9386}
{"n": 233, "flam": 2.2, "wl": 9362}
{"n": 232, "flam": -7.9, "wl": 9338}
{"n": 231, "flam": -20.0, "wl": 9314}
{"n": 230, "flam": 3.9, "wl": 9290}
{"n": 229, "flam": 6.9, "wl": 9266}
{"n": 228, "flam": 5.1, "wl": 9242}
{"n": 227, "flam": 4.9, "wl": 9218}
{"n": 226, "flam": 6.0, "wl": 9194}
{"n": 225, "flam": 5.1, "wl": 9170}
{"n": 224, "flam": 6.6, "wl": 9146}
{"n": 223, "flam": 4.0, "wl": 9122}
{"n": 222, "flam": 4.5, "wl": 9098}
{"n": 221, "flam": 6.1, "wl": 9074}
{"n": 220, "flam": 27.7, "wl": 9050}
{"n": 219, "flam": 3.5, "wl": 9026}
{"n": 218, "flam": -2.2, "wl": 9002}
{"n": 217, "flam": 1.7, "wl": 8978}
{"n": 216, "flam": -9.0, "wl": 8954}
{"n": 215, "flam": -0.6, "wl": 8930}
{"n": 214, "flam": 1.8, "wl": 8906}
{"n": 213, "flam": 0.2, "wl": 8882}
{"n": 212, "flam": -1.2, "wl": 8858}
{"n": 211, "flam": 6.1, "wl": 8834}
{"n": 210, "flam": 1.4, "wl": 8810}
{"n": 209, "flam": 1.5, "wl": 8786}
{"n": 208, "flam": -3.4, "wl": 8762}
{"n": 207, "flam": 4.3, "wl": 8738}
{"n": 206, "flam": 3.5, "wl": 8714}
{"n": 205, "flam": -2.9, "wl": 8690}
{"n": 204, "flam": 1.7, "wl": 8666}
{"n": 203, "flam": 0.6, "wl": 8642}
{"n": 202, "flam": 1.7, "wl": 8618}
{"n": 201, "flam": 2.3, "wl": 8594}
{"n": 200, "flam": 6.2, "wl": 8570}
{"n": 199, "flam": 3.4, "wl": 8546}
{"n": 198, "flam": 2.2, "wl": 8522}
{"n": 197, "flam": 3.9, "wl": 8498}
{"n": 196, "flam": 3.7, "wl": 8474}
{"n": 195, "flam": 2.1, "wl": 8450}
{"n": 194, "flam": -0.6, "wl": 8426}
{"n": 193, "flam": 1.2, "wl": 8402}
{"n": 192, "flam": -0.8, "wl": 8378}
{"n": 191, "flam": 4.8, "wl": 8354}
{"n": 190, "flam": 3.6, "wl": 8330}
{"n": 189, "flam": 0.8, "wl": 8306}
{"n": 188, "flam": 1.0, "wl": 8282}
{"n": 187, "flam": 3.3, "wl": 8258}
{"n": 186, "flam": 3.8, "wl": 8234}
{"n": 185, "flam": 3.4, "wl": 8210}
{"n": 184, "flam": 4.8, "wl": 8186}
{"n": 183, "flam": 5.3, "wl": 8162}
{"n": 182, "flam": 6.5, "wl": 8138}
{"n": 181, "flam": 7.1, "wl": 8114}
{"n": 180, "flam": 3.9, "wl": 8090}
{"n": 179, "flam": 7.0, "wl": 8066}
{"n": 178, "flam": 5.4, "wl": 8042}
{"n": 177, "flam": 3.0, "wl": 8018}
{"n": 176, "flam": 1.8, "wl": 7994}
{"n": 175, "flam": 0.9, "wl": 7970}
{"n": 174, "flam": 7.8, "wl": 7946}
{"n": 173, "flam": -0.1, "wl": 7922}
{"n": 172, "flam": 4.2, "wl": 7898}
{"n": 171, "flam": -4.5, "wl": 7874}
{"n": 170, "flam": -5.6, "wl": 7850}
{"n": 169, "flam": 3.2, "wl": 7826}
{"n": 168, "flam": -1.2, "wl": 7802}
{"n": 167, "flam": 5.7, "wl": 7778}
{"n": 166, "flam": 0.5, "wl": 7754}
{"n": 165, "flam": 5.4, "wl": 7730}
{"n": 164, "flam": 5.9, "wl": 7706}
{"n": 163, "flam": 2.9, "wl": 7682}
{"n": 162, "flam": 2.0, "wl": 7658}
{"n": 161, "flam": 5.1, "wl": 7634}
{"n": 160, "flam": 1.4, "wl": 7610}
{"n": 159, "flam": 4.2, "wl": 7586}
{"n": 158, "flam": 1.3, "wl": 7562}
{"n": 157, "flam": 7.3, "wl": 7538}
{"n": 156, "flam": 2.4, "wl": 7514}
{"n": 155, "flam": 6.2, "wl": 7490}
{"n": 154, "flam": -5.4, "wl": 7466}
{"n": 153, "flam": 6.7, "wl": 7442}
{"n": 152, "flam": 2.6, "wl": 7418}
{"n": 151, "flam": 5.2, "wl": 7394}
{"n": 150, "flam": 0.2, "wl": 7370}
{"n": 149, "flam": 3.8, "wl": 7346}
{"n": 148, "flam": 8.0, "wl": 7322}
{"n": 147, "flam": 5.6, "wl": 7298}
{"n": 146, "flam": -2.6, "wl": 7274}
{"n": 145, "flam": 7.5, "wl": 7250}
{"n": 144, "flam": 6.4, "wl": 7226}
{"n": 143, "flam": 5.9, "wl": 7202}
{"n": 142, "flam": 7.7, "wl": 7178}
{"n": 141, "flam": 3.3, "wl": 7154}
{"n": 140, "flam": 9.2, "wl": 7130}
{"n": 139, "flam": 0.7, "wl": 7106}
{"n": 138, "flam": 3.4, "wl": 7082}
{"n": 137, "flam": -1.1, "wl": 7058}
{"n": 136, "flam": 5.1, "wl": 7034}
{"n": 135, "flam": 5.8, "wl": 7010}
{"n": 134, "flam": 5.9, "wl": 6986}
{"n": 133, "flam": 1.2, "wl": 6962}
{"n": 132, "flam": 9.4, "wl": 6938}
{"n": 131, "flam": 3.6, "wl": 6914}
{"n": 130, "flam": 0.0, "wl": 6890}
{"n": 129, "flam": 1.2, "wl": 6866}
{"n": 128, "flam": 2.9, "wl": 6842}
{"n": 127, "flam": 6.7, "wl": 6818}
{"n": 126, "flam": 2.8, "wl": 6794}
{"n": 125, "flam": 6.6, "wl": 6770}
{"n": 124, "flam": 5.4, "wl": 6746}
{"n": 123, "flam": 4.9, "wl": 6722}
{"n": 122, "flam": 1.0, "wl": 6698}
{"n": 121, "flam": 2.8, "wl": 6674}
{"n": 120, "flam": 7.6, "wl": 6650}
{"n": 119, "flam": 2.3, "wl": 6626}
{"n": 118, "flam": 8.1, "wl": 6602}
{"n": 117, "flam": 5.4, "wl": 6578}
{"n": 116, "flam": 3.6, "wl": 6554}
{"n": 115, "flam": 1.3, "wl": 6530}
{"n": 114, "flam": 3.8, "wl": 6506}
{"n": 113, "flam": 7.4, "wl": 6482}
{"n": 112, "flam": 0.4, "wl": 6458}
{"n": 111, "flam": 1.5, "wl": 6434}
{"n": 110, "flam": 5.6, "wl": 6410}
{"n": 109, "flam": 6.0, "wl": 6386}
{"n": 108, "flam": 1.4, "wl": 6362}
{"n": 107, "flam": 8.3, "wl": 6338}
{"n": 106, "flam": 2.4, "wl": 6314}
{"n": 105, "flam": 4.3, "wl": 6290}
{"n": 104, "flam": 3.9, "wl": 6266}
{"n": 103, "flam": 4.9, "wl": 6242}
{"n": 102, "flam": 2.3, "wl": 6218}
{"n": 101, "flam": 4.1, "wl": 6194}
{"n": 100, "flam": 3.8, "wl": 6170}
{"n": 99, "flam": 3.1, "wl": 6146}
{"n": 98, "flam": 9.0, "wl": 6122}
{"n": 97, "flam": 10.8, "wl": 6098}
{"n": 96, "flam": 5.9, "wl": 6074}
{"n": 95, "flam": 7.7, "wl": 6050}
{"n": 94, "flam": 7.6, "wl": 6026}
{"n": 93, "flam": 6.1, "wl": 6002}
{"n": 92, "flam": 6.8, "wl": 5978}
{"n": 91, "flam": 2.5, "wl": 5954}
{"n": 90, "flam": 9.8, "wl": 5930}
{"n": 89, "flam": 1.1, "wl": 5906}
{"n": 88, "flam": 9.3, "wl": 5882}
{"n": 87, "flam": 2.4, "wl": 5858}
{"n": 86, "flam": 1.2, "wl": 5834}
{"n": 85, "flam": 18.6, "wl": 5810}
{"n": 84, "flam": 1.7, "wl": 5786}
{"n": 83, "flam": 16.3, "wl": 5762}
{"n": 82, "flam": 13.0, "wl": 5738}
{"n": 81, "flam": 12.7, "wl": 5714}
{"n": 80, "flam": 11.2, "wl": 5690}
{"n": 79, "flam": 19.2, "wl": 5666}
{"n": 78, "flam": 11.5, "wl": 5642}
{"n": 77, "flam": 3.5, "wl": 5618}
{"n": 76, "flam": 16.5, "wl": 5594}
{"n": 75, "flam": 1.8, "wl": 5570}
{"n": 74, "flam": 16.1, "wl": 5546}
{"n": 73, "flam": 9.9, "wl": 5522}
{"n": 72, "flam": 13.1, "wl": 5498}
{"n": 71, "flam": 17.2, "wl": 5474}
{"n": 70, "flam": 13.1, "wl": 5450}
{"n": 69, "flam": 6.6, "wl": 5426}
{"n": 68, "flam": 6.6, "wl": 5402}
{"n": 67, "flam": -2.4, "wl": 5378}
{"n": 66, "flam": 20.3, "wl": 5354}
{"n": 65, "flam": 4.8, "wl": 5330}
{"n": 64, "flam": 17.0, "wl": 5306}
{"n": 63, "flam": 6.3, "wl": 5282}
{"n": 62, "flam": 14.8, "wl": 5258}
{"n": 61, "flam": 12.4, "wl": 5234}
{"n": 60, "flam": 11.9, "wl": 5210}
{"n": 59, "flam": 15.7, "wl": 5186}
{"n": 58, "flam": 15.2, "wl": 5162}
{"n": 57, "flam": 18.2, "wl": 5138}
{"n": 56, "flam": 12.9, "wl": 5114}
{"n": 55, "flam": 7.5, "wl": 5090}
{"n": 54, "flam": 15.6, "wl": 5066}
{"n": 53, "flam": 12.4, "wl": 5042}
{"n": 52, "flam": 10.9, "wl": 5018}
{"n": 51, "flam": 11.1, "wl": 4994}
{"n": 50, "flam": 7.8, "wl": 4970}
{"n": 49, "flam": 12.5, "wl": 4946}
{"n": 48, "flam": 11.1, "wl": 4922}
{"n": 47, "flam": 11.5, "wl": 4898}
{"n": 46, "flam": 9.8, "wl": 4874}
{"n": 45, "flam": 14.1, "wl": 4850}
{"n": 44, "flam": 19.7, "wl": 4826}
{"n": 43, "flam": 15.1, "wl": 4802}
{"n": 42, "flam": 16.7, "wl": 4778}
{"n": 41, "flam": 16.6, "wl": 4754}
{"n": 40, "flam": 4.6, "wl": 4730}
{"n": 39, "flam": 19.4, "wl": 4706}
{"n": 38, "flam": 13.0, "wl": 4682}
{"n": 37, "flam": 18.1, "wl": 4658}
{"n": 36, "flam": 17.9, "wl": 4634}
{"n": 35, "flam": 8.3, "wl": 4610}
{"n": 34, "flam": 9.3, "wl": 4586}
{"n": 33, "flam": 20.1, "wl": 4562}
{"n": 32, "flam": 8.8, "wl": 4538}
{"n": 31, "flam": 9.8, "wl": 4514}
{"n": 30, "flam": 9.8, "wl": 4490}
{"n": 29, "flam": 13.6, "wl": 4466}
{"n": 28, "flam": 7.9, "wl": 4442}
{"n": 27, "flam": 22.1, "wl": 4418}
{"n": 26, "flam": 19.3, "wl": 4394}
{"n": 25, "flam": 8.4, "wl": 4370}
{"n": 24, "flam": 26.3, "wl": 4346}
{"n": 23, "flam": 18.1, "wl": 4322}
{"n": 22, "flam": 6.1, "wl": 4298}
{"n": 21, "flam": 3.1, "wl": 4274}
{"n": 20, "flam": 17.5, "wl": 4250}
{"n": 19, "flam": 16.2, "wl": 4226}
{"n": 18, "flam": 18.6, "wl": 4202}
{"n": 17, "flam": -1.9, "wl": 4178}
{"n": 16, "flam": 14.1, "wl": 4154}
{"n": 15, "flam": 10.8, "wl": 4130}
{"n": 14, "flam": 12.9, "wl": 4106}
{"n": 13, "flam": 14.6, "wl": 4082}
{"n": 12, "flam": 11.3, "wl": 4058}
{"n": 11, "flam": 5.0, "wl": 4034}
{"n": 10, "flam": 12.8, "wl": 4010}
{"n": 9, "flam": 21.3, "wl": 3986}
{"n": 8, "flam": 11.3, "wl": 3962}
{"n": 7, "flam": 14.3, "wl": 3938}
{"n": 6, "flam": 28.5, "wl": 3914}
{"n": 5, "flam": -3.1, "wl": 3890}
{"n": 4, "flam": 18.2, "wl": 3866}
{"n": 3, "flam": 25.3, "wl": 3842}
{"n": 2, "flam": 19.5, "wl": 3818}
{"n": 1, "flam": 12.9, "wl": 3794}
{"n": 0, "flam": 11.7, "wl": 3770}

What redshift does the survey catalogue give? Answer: 1.426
